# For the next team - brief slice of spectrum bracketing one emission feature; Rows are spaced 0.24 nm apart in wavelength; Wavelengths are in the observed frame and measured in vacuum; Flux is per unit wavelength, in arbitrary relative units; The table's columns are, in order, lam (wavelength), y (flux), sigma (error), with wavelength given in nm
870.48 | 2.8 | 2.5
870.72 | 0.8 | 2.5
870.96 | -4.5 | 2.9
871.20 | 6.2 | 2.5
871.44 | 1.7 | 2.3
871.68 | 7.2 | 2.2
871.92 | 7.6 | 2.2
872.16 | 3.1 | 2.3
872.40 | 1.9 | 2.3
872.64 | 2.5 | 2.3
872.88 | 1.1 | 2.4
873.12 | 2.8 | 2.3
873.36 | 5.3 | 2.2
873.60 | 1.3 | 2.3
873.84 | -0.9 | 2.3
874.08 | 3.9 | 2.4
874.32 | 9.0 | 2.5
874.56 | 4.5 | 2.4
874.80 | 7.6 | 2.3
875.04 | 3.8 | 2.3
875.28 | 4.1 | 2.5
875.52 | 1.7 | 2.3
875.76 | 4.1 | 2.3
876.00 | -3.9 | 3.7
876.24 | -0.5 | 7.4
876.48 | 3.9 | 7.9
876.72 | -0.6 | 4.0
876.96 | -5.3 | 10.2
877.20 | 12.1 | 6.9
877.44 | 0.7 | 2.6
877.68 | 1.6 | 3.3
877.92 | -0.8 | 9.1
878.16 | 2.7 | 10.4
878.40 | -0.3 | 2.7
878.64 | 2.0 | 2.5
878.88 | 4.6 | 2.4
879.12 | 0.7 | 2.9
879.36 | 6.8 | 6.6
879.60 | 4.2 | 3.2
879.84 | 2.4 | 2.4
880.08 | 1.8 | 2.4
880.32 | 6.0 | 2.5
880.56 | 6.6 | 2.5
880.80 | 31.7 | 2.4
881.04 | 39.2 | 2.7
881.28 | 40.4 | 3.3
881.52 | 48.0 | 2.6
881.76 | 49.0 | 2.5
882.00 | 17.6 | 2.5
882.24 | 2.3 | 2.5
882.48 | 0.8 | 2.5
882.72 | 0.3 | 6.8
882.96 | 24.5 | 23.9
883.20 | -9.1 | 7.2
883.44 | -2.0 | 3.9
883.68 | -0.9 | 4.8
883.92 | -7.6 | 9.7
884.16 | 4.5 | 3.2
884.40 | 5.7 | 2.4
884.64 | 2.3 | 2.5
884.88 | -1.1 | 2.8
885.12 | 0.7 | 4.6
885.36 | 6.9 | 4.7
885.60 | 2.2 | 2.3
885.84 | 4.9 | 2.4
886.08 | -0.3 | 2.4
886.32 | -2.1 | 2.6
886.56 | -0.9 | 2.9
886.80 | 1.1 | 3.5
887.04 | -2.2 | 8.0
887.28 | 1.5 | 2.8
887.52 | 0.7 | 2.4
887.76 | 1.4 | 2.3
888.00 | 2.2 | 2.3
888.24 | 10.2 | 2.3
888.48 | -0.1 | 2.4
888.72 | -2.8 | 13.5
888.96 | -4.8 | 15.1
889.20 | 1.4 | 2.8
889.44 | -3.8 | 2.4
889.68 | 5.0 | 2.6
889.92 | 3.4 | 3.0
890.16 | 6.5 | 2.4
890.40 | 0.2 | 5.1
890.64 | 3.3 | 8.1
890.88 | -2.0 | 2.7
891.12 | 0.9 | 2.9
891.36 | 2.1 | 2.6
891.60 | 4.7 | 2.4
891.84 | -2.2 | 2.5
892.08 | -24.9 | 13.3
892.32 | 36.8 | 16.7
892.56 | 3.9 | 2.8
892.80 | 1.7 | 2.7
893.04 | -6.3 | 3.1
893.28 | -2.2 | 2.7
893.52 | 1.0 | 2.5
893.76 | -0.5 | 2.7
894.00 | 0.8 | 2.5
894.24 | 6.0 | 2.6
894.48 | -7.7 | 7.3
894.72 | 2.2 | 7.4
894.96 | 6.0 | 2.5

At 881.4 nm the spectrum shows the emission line [O II]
